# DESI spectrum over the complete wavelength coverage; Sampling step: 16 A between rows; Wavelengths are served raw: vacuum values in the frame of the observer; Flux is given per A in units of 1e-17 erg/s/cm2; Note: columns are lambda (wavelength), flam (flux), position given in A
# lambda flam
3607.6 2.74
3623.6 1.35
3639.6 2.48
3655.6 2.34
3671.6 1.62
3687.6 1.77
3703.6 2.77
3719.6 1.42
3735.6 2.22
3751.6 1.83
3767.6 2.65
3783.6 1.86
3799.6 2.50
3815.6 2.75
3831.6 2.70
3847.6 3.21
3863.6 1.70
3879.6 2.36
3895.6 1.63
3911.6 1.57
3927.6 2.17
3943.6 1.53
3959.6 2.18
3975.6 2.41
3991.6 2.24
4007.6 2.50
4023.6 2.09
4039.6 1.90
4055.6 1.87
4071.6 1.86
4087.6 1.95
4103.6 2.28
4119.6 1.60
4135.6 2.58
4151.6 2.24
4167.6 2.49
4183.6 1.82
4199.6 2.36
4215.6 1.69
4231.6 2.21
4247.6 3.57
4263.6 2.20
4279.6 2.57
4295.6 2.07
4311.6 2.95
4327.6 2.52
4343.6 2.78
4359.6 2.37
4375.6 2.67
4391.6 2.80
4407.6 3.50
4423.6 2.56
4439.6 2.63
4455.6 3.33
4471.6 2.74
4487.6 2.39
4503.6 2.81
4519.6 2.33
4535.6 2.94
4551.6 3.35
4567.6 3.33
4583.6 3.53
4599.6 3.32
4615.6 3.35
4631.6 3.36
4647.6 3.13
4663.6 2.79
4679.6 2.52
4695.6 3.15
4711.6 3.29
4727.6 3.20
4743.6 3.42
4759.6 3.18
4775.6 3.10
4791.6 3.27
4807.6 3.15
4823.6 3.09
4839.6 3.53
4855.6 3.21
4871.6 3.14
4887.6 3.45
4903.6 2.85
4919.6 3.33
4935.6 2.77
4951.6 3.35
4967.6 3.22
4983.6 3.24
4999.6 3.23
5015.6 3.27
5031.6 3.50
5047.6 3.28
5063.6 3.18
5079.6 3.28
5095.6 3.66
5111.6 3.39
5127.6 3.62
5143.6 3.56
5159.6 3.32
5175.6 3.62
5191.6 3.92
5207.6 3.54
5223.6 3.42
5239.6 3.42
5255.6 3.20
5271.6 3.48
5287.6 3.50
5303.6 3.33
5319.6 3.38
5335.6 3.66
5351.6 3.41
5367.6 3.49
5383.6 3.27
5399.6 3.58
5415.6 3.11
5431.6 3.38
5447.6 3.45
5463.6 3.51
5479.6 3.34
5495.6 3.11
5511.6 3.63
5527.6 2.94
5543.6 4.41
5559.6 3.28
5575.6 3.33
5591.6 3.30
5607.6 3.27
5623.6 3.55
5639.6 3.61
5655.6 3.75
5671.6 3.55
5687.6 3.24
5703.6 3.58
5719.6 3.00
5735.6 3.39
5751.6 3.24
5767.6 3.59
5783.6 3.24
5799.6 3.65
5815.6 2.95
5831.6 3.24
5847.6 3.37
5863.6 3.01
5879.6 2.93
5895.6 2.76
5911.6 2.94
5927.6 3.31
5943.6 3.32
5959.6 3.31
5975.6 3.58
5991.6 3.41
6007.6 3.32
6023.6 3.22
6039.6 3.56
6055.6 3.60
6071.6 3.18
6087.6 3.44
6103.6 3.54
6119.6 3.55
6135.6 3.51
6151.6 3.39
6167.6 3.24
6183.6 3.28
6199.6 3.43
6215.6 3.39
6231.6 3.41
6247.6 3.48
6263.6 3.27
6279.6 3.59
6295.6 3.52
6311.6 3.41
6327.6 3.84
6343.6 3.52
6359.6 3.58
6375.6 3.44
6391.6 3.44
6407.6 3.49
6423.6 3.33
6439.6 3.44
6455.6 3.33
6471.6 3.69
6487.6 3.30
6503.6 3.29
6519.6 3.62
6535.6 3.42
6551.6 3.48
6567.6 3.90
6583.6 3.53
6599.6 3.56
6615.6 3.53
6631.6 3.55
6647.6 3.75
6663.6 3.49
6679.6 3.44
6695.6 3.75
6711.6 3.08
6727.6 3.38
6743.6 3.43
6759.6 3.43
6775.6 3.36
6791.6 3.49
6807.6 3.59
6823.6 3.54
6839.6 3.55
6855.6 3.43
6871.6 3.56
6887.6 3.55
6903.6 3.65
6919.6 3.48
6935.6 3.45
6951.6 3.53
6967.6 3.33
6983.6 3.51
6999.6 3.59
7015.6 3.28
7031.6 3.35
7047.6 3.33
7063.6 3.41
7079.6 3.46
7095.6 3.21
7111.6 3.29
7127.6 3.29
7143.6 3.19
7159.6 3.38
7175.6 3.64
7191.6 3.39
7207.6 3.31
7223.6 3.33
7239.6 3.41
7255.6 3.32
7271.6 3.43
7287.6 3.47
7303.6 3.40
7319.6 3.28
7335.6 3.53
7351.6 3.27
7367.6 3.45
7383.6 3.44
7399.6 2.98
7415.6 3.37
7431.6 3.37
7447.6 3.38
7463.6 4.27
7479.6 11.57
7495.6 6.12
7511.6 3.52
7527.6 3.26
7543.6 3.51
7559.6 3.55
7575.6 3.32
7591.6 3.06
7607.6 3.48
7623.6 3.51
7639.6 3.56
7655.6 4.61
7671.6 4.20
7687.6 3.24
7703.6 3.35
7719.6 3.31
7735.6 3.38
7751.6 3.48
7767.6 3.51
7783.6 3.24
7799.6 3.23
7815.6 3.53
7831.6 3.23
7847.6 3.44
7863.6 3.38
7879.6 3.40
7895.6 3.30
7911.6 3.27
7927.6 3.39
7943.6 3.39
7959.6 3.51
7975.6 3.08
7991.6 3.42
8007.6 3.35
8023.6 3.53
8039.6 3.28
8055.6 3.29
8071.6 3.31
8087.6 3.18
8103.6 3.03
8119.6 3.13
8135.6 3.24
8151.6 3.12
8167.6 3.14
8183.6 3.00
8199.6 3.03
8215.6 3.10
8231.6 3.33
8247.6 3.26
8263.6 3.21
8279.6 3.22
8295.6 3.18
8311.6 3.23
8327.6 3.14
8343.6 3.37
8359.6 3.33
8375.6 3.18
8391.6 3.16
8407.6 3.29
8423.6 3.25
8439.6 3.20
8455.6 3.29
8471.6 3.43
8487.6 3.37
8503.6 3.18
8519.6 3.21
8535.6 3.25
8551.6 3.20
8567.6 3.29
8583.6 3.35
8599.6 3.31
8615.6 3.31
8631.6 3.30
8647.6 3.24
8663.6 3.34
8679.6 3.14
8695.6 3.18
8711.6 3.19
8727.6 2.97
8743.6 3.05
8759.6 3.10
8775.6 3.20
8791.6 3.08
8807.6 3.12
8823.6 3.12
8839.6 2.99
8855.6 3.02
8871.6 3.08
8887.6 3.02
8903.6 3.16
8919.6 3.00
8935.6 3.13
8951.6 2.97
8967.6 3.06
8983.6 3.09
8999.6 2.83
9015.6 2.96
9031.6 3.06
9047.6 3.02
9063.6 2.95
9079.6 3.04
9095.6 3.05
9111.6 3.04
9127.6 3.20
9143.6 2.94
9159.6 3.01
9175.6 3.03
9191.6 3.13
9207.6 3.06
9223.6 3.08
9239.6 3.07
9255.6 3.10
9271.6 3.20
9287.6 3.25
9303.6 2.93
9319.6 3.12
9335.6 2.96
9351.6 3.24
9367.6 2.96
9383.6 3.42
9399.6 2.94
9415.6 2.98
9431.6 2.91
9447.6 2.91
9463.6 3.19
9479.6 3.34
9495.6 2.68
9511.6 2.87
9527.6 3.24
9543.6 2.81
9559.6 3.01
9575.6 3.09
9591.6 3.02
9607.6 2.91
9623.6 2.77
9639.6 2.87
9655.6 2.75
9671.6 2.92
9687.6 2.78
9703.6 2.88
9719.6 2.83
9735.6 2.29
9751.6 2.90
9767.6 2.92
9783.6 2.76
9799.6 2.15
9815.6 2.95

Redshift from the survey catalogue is 0.139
